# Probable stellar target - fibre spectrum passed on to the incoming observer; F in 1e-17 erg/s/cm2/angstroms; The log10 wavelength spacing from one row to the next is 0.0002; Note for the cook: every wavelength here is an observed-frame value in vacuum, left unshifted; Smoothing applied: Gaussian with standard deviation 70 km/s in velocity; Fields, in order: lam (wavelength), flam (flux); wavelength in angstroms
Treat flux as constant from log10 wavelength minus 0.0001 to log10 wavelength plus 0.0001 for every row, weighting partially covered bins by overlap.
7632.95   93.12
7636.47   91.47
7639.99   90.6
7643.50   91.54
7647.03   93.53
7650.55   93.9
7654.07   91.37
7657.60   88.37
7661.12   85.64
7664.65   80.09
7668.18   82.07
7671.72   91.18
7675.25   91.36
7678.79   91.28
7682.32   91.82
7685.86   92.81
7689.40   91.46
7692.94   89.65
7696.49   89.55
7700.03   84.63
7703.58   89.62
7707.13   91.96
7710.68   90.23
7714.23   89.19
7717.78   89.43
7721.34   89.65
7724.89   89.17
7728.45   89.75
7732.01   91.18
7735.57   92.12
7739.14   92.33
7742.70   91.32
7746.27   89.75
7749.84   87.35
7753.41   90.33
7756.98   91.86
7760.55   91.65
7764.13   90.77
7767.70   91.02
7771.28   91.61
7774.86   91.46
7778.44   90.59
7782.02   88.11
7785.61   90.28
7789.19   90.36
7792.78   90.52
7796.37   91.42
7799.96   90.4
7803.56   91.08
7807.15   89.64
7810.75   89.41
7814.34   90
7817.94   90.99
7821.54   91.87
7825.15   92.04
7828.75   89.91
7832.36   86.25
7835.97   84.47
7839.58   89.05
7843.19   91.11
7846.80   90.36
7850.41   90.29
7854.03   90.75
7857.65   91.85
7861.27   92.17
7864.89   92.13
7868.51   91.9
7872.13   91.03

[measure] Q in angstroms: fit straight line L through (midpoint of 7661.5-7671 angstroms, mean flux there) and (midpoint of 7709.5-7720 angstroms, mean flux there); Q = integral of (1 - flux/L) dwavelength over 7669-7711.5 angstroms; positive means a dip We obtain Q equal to -2.06 angstroms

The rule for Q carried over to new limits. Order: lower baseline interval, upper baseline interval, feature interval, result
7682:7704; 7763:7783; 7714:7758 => 0.01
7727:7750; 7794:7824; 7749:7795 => 0.08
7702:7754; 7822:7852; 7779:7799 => -0.11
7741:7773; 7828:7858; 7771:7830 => -0.43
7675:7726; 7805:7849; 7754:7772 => -0.29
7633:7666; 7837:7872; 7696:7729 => 0.34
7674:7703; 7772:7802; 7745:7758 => 0.10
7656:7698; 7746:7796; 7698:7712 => 0.03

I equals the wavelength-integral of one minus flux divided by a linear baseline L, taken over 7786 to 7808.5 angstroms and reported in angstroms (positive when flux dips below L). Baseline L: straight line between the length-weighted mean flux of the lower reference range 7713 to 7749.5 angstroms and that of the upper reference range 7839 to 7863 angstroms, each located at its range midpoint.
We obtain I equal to 0.0 angstroms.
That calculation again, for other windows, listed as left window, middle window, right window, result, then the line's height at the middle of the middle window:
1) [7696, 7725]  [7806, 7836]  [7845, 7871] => 0.38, 90.8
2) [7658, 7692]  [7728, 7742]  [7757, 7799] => -0.25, 89.9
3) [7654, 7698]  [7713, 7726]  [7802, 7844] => -0.04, 89.1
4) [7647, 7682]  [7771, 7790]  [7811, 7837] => -0.21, 89.3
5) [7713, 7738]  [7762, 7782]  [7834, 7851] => -0.26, 89.7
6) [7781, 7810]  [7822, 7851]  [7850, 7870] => 0.58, 91.1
